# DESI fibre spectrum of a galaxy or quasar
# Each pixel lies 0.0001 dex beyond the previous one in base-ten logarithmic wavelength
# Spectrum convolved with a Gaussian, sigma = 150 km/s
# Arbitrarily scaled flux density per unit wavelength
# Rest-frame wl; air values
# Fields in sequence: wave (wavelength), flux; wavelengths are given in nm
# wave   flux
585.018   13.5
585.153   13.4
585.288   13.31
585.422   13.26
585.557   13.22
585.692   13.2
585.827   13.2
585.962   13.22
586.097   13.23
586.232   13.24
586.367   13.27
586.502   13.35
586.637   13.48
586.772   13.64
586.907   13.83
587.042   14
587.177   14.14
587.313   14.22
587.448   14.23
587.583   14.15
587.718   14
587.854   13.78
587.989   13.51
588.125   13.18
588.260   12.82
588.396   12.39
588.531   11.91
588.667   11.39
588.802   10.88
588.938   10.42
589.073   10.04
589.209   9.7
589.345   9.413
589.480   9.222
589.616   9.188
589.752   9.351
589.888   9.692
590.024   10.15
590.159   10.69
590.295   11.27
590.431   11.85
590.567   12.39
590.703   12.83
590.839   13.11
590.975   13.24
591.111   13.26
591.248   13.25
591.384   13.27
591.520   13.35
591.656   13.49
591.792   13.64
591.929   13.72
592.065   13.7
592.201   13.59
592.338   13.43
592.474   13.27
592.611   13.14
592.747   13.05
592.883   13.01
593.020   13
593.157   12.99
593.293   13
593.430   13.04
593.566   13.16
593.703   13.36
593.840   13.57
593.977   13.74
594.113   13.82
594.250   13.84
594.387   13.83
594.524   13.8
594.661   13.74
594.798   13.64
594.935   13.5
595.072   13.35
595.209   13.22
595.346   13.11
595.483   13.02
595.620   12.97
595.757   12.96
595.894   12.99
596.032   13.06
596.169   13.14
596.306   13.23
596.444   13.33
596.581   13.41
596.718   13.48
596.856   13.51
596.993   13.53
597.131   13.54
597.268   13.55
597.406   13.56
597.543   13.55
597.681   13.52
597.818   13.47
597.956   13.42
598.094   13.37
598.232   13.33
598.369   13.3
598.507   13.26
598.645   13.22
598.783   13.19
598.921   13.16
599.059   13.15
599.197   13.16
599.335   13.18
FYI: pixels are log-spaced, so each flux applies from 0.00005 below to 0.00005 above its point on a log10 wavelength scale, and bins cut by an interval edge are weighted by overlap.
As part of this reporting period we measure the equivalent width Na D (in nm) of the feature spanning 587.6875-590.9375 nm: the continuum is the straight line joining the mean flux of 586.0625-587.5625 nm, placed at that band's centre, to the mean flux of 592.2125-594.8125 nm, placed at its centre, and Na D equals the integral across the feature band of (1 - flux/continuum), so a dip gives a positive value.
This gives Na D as 0.53 nm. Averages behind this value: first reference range 13.7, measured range 11.4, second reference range 13.4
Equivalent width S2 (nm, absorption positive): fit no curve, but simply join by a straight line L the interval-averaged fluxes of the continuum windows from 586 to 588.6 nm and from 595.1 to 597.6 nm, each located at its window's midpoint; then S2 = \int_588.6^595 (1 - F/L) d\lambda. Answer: 0.46 nm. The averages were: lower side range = 13.5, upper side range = 13.3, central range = 12.4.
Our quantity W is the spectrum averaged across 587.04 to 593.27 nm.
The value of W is 12.4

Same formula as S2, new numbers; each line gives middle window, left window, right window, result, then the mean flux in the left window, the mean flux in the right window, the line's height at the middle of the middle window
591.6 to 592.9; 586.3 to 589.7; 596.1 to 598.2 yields -0.05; 12.4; 13.4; 12.9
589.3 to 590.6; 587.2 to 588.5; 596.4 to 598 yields 0.31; 13.6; 13.5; 13.5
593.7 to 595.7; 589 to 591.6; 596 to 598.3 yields -0.13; 11.3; 13.4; 12.7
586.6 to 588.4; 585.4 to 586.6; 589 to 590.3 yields -0.29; 13.2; 9.81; 11.8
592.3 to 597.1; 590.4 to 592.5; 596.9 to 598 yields 0.02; 13.2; 13.5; 13.4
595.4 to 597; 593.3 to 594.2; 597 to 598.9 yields 0.02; 13.4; 13.4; 13.4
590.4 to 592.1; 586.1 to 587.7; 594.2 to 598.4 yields 0.05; 13.8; 13.4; 13.6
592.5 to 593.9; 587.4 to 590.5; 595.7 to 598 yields -0.07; 11.4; 13.4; 12.5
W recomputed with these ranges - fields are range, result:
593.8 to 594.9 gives 13.7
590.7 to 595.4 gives 13.4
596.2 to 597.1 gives 13.4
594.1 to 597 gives 13.4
